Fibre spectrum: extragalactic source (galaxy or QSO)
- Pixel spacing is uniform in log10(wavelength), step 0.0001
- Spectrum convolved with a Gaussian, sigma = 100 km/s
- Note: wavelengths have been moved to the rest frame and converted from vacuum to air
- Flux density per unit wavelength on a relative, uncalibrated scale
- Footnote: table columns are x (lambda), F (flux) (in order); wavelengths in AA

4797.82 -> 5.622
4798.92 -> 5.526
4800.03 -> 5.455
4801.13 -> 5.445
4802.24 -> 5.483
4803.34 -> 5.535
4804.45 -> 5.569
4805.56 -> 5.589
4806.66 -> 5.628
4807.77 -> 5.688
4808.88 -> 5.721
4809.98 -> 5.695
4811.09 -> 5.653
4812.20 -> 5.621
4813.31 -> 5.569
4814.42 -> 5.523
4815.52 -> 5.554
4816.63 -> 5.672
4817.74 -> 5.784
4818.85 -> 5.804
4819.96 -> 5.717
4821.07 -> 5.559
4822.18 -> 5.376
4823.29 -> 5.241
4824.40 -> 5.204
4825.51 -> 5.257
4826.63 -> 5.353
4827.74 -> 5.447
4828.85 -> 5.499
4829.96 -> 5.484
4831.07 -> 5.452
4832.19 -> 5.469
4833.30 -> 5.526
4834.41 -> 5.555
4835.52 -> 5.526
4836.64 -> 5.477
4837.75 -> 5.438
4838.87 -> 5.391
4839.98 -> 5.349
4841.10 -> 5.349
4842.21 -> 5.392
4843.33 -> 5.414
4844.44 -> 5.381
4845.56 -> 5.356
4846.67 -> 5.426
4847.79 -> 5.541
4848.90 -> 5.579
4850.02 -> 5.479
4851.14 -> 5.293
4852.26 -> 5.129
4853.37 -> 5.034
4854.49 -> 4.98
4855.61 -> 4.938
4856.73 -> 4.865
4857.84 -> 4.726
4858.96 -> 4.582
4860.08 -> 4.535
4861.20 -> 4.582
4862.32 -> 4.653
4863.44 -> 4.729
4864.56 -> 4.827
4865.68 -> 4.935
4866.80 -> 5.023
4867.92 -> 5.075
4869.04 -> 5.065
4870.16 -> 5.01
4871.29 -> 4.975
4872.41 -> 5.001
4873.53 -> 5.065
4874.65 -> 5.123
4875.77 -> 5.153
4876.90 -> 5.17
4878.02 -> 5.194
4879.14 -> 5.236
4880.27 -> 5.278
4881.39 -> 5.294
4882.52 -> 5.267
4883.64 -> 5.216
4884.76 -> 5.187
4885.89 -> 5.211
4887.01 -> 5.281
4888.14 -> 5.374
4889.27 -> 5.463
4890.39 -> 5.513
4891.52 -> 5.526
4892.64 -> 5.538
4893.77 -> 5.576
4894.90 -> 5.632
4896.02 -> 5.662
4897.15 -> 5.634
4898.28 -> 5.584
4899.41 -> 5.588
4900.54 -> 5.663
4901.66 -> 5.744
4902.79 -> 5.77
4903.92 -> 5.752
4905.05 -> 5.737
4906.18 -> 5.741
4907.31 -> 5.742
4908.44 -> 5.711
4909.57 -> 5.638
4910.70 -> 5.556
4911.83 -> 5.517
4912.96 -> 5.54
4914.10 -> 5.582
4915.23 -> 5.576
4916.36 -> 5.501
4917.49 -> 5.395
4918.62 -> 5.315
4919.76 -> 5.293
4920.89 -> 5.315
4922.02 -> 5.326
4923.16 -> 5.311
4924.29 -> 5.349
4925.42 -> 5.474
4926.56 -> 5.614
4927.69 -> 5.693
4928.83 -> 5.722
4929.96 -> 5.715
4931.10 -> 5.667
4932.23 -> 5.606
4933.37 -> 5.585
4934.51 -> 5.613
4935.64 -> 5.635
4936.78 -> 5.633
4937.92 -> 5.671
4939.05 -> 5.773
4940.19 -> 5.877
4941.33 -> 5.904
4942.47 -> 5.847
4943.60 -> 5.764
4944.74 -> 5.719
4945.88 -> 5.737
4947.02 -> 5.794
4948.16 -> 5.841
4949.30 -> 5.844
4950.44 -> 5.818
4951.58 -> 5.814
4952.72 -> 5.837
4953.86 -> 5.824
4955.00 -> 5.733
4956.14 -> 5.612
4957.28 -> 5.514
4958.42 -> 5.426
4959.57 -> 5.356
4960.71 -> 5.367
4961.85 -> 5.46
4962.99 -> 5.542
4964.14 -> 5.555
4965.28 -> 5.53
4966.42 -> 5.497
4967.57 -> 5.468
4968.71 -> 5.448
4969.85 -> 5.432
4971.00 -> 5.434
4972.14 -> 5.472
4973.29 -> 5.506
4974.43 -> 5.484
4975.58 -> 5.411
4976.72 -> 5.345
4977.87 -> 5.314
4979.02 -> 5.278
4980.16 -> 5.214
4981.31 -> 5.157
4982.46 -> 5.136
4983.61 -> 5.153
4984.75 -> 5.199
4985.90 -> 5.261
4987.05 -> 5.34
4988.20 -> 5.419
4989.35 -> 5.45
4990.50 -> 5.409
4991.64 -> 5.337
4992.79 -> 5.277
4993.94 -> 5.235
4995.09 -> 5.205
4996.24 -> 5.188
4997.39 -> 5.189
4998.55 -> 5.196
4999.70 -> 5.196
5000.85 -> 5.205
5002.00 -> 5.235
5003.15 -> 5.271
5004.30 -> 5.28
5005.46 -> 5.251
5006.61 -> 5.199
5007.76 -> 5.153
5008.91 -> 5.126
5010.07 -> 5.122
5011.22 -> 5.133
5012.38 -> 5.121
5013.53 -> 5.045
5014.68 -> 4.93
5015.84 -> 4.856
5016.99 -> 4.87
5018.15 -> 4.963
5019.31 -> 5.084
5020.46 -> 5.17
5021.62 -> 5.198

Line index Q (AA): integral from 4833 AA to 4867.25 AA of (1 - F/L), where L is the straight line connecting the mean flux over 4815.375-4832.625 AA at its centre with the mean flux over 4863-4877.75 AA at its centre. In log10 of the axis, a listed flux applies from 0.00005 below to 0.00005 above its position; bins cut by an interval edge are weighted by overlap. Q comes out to 0.4 AA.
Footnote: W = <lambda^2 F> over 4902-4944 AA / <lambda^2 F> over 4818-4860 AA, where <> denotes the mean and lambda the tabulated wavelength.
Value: 1.1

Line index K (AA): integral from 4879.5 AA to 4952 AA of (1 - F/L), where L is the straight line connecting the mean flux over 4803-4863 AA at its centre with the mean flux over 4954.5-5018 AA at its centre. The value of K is -3.4 AA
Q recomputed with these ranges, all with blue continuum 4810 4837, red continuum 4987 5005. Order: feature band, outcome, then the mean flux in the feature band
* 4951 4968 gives -0.78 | 5.57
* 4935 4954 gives -1.55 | 5.78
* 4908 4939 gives -0.96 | 5.54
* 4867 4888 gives 1.09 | 5.16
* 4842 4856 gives 0.45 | 5.3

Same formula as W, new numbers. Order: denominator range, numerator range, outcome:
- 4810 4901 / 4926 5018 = 1.07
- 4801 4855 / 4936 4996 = 1.07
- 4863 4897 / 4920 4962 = 1.11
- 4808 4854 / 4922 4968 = 1.08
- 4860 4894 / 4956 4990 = 1.09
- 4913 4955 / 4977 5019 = 0.94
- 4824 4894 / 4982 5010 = 1.06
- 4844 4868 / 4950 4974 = 1.15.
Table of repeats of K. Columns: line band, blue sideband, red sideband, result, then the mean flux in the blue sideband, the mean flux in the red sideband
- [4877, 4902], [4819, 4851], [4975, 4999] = -0.25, 5.44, 5.27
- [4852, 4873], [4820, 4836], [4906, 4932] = 2.30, 5.43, 5.53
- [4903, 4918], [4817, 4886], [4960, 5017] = -1.05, 5.23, 5.28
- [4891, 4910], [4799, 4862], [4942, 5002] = -0.84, 5.39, 5.45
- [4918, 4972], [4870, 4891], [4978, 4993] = -3.55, 5.21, 5.28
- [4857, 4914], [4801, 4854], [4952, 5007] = 1.54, 5.48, 5.37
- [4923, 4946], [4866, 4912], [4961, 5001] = -1.27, 5.4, 5.34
